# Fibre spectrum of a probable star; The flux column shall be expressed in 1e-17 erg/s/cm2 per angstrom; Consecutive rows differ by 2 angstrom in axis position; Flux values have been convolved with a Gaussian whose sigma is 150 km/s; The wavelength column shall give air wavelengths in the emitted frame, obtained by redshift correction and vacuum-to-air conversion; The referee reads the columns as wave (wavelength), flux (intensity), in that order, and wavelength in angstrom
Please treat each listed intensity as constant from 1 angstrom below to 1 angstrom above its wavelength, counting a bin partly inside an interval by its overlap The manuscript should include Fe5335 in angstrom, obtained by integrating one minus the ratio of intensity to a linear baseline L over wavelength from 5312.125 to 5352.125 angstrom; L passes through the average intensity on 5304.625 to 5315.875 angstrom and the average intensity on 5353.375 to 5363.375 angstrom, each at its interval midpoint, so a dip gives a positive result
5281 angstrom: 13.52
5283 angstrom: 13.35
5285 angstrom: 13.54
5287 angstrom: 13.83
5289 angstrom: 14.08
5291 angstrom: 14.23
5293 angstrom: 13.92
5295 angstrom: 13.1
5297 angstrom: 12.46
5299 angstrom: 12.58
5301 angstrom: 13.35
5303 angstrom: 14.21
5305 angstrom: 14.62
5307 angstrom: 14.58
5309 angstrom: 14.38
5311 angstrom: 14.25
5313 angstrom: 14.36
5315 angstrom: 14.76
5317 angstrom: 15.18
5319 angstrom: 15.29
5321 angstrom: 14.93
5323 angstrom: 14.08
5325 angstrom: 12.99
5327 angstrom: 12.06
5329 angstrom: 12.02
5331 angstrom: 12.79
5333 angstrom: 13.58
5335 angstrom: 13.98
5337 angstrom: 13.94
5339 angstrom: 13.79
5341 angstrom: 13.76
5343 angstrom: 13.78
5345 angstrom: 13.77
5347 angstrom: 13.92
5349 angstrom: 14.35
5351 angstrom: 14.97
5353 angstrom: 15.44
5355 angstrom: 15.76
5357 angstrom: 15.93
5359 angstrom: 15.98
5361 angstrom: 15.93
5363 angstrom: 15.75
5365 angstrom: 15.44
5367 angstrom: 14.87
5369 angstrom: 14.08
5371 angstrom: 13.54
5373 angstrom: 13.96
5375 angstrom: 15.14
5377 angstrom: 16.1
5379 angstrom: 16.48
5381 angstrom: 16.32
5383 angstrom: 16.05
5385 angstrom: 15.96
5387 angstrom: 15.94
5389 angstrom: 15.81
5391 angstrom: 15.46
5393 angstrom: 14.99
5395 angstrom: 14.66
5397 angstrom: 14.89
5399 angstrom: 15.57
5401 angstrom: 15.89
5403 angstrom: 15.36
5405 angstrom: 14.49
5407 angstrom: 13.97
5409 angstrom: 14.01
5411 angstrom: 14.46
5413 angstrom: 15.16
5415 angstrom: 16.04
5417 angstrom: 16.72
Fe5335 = 3.1 angstrom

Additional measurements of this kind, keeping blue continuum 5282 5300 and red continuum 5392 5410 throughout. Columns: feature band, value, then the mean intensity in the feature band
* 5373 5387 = -1.2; 15.9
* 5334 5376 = -1.1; 14.7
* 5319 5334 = 0.6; 13.3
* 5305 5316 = -0.6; 14.5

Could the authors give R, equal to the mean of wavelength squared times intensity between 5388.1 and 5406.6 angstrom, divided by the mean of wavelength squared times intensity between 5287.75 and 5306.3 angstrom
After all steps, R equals 1.16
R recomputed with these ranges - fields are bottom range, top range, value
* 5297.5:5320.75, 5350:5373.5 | 1.08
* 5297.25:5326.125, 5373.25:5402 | 1.13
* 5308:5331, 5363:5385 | 1.11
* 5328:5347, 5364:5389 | 1.15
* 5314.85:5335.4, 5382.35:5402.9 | 1.16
